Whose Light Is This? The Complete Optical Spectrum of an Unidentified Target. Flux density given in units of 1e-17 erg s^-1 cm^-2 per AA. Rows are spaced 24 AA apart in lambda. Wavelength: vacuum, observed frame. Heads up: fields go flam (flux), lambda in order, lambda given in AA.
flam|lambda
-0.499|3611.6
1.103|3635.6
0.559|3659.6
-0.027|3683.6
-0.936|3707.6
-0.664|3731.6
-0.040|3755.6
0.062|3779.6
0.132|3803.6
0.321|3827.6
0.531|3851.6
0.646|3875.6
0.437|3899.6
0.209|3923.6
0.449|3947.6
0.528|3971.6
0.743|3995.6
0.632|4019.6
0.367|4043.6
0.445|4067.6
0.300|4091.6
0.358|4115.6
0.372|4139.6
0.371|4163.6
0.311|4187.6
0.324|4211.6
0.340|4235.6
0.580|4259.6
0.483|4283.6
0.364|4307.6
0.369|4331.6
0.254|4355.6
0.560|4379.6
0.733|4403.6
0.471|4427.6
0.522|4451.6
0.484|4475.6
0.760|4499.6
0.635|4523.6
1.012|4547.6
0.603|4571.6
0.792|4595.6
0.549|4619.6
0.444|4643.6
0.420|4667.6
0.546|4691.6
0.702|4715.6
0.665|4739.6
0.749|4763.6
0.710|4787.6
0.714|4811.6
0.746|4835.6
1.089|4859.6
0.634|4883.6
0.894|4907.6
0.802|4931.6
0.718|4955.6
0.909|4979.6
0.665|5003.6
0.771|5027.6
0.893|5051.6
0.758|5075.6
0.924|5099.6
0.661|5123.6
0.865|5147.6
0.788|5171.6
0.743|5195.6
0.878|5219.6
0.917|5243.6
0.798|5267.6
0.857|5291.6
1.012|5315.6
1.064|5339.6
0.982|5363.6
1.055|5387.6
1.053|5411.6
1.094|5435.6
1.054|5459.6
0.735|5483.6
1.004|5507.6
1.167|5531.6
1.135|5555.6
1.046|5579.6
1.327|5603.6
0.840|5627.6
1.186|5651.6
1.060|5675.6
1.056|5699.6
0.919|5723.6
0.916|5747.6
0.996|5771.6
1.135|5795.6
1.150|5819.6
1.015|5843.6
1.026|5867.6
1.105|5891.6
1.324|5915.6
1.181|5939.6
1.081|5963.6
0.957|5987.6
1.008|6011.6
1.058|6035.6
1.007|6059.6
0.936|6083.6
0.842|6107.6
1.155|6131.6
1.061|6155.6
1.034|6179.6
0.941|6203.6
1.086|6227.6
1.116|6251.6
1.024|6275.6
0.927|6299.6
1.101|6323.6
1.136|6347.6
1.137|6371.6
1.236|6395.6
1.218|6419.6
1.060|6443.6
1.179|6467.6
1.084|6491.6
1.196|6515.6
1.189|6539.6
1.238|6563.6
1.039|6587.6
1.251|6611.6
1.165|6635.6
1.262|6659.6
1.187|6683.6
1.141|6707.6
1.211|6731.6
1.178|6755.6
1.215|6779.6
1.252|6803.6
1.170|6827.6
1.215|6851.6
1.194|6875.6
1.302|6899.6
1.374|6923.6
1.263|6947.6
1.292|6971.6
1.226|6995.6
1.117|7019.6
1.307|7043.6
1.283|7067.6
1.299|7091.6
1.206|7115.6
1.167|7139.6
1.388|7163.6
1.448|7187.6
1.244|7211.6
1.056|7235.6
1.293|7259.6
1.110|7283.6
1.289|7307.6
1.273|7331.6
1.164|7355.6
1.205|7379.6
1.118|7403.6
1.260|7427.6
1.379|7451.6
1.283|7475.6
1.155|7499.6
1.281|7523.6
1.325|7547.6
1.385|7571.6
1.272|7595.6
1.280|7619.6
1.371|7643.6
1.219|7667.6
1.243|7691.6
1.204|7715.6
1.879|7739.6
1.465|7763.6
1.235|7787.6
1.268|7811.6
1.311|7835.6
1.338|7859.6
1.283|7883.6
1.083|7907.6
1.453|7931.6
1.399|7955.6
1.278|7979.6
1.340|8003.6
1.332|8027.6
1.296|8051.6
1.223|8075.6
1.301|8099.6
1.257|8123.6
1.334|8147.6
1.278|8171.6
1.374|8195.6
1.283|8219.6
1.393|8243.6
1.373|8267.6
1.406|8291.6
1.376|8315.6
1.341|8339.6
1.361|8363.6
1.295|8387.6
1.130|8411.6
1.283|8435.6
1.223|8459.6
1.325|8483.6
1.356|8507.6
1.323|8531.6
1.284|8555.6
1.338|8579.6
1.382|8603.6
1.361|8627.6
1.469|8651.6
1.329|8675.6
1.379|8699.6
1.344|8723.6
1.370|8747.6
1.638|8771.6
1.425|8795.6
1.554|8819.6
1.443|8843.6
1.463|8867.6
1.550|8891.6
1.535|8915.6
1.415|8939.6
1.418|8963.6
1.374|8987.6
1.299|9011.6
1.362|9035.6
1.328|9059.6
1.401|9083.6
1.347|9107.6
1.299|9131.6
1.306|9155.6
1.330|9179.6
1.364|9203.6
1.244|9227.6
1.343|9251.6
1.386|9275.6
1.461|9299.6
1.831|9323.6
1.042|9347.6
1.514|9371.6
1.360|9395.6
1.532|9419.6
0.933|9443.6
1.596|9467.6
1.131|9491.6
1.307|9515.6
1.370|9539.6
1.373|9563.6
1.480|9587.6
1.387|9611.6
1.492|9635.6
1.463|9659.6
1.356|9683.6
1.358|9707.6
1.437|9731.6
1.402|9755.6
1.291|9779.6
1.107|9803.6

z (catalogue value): 0.18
